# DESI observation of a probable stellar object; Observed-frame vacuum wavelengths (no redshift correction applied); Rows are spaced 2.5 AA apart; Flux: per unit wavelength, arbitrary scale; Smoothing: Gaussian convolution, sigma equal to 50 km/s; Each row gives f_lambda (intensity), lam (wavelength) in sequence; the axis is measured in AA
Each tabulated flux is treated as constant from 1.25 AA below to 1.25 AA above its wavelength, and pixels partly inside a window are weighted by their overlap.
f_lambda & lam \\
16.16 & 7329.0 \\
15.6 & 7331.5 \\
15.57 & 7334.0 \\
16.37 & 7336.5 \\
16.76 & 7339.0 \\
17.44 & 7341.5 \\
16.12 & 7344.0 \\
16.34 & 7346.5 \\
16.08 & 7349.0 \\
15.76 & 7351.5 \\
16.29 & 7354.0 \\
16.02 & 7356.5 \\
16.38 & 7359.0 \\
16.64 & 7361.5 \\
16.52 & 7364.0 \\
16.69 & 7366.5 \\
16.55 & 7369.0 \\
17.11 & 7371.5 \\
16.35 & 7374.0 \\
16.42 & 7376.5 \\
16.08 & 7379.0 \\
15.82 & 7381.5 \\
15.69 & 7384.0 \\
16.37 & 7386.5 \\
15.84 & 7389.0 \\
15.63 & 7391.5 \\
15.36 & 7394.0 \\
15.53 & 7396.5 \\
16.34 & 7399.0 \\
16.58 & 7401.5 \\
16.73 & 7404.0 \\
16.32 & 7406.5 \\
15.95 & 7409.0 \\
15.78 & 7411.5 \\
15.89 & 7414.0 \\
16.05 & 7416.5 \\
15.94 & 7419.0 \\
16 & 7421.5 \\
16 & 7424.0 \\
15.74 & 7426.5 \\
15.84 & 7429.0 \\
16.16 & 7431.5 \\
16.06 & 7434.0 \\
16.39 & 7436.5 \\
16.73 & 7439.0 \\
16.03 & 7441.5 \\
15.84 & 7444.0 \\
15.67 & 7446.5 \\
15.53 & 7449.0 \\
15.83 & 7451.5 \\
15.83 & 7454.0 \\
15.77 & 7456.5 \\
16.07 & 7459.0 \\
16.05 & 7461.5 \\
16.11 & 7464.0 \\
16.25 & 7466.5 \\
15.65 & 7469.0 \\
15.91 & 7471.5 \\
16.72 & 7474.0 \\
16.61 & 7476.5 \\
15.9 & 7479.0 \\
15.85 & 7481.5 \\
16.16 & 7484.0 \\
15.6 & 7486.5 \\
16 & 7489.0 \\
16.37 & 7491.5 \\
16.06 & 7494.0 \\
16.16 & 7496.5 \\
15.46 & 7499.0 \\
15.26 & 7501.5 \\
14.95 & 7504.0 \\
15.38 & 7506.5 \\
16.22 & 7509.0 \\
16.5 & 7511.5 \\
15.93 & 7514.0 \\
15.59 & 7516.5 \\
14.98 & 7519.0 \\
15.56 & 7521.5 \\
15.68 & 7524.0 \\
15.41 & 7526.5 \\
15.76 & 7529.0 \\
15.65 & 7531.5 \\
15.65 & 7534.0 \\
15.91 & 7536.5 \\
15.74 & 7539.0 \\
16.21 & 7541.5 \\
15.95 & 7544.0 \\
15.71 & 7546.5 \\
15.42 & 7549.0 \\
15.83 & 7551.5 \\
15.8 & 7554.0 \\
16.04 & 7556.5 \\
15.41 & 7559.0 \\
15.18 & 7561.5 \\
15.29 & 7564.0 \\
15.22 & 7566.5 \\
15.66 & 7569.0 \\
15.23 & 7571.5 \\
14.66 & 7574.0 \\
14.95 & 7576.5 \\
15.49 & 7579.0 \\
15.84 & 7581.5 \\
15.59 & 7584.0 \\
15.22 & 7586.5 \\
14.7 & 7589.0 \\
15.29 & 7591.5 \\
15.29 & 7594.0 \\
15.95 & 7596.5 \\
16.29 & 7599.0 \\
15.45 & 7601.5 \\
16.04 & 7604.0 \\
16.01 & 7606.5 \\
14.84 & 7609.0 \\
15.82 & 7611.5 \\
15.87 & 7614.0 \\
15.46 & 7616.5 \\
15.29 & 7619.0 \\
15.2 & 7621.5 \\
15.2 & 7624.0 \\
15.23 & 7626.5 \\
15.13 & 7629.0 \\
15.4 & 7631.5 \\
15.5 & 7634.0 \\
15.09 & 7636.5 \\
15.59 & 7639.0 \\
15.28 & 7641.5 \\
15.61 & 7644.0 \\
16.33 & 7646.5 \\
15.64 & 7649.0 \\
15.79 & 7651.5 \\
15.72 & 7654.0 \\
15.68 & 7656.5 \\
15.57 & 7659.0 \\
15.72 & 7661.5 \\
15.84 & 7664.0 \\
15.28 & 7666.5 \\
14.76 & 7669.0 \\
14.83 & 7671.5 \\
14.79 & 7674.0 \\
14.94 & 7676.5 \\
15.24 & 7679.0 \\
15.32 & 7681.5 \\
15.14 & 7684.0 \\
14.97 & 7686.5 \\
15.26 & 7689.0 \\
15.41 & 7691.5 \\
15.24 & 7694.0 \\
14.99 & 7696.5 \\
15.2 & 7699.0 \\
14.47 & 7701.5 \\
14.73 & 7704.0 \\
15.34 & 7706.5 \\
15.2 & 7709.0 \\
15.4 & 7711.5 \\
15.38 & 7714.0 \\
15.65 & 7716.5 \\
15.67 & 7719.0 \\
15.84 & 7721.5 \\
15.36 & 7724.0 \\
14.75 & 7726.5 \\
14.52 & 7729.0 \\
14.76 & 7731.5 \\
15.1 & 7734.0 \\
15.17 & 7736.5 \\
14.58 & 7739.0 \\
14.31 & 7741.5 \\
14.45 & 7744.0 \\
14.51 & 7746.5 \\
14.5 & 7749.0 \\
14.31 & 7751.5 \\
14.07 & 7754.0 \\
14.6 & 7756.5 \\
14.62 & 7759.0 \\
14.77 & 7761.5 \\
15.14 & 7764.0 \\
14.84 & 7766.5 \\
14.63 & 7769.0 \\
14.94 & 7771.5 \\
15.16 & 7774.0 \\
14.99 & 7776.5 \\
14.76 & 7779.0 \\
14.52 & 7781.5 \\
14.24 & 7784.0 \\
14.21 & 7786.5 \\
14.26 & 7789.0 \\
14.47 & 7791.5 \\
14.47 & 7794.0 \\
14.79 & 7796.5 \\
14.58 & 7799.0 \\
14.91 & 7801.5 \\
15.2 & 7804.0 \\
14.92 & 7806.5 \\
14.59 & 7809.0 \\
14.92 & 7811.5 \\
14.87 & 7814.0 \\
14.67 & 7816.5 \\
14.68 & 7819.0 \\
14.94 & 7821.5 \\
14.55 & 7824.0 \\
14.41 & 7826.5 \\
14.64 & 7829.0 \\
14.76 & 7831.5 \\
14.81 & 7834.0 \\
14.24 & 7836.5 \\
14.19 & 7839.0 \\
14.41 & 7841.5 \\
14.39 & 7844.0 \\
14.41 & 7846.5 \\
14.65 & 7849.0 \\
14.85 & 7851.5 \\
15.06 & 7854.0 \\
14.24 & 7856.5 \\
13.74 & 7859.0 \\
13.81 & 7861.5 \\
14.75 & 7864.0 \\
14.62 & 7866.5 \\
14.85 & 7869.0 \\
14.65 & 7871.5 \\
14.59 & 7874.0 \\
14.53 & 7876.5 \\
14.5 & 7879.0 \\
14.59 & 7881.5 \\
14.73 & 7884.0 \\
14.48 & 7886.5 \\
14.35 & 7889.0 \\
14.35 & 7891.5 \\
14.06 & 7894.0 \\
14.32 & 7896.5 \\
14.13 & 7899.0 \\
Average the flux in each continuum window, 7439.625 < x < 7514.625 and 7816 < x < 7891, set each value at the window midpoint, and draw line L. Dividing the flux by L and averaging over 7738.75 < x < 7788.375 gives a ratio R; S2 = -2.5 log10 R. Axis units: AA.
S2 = 0.02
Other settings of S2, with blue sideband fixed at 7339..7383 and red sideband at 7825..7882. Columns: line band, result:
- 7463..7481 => -0.01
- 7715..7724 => -0.05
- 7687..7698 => -0.01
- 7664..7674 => 0.01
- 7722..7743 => 0.01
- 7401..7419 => 0.00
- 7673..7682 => 0.01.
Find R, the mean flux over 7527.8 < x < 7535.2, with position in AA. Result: 15.7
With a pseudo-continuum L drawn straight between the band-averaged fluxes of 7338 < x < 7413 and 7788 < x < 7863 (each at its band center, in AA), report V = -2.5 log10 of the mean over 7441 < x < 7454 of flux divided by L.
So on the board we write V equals 0.01 mag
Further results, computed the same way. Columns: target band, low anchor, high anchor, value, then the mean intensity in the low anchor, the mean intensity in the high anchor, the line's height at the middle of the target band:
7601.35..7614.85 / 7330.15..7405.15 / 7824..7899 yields -0.021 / 16.2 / 14.5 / 15.4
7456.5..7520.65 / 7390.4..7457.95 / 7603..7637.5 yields -0.007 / 16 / 15.4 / 15.8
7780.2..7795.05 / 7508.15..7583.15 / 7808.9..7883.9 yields 0.030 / 15.6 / 14.6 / 14.8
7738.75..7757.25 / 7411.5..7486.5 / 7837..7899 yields 0.037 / 16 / 14.5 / 14.9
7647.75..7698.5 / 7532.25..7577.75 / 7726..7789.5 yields -0.020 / 15.5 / 14.6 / 15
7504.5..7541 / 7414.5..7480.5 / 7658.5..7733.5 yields 0.004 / 16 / 15.2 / 15.8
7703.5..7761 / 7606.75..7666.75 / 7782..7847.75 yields 0.009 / 15.5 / 14.6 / 15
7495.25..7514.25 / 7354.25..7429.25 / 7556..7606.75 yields 0.000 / 16.1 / 15.4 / 15.7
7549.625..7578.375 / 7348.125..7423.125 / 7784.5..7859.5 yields 0.009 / 16.2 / 14.6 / 15.5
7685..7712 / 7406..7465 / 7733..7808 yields -0.011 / 16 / 14.7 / 14.9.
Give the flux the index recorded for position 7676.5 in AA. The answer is 14.94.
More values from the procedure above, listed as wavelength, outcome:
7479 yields 15.9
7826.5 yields 14.41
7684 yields 15.14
